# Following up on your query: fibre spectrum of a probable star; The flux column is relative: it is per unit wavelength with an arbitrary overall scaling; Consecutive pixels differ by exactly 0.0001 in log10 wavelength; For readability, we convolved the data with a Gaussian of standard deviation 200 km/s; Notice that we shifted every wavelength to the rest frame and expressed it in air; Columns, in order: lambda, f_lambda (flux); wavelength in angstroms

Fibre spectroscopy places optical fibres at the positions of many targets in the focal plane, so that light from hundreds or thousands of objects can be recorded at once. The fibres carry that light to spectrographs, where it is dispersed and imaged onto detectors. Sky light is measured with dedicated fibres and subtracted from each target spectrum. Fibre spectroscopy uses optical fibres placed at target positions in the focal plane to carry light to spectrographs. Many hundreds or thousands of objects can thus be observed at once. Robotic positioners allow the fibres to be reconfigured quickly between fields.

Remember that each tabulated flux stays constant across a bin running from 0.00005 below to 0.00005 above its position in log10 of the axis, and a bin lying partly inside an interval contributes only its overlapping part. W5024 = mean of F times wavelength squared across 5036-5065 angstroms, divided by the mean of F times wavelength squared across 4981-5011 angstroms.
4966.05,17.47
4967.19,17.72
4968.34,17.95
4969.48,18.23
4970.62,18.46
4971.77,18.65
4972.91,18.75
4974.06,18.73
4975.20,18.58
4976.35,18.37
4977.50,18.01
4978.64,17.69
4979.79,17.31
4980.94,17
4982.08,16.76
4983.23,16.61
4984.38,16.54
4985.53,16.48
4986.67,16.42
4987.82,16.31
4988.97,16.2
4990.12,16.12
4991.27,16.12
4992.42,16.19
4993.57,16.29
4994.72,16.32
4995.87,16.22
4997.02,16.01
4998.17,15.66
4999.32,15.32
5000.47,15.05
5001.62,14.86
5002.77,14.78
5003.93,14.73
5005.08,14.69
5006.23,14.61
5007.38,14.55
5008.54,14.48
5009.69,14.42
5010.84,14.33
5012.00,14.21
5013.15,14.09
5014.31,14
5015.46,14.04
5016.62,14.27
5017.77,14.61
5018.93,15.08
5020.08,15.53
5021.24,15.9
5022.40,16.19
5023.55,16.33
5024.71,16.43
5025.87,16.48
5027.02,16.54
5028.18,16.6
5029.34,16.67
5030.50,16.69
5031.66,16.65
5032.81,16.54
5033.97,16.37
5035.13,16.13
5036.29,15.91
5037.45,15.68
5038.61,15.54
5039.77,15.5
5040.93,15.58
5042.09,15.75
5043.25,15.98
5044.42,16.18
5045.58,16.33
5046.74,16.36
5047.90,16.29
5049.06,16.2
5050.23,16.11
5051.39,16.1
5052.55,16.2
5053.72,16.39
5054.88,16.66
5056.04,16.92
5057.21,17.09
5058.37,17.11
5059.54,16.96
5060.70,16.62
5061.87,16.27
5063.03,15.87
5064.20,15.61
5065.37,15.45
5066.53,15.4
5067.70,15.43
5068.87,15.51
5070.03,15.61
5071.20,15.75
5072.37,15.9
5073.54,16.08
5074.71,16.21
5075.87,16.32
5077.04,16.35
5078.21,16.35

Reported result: 1.1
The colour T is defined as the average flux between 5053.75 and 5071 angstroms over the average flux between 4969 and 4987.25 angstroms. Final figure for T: 0.9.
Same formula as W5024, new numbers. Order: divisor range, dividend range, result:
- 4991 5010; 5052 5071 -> 1.08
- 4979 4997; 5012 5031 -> 0.96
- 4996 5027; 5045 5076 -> 1.09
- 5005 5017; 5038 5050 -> 1.13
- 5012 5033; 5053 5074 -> 1.05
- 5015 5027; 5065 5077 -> 1.04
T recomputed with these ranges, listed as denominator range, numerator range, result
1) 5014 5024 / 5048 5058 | 1.09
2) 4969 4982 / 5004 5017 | 0.79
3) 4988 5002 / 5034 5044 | 0.99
